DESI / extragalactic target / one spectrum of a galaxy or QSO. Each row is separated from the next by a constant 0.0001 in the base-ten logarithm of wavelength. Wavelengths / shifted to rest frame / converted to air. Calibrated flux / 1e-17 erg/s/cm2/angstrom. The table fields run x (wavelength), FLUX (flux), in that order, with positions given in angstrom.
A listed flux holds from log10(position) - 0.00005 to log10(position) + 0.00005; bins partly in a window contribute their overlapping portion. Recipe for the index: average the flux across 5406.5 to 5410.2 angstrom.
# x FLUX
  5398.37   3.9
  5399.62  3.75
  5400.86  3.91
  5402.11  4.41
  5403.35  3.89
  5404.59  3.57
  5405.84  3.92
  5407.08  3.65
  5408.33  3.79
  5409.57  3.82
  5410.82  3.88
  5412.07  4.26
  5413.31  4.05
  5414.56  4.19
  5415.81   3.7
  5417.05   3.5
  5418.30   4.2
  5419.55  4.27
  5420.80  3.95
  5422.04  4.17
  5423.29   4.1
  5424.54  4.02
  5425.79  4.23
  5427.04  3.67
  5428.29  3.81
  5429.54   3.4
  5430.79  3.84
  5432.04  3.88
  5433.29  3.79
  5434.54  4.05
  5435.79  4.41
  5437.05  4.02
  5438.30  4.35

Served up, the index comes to 3.75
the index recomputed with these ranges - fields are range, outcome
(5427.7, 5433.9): 3.74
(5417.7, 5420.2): 4.23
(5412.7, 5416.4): 3.98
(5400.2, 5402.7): 4.15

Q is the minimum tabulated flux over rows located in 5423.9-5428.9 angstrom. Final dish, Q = 3.67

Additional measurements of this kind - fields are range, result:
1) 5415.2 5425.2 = 3.5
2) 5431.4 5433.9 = 3.79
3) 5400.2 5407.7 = 3.57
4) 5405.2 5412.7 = 3.65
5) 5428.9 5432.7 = 3.4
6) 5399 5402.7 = 3.75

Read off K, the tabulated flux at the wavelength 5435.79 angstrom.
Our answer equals 4.41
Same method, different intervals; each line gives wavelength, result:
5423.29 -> 4.1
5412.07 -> 4.26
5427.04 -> 3.67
